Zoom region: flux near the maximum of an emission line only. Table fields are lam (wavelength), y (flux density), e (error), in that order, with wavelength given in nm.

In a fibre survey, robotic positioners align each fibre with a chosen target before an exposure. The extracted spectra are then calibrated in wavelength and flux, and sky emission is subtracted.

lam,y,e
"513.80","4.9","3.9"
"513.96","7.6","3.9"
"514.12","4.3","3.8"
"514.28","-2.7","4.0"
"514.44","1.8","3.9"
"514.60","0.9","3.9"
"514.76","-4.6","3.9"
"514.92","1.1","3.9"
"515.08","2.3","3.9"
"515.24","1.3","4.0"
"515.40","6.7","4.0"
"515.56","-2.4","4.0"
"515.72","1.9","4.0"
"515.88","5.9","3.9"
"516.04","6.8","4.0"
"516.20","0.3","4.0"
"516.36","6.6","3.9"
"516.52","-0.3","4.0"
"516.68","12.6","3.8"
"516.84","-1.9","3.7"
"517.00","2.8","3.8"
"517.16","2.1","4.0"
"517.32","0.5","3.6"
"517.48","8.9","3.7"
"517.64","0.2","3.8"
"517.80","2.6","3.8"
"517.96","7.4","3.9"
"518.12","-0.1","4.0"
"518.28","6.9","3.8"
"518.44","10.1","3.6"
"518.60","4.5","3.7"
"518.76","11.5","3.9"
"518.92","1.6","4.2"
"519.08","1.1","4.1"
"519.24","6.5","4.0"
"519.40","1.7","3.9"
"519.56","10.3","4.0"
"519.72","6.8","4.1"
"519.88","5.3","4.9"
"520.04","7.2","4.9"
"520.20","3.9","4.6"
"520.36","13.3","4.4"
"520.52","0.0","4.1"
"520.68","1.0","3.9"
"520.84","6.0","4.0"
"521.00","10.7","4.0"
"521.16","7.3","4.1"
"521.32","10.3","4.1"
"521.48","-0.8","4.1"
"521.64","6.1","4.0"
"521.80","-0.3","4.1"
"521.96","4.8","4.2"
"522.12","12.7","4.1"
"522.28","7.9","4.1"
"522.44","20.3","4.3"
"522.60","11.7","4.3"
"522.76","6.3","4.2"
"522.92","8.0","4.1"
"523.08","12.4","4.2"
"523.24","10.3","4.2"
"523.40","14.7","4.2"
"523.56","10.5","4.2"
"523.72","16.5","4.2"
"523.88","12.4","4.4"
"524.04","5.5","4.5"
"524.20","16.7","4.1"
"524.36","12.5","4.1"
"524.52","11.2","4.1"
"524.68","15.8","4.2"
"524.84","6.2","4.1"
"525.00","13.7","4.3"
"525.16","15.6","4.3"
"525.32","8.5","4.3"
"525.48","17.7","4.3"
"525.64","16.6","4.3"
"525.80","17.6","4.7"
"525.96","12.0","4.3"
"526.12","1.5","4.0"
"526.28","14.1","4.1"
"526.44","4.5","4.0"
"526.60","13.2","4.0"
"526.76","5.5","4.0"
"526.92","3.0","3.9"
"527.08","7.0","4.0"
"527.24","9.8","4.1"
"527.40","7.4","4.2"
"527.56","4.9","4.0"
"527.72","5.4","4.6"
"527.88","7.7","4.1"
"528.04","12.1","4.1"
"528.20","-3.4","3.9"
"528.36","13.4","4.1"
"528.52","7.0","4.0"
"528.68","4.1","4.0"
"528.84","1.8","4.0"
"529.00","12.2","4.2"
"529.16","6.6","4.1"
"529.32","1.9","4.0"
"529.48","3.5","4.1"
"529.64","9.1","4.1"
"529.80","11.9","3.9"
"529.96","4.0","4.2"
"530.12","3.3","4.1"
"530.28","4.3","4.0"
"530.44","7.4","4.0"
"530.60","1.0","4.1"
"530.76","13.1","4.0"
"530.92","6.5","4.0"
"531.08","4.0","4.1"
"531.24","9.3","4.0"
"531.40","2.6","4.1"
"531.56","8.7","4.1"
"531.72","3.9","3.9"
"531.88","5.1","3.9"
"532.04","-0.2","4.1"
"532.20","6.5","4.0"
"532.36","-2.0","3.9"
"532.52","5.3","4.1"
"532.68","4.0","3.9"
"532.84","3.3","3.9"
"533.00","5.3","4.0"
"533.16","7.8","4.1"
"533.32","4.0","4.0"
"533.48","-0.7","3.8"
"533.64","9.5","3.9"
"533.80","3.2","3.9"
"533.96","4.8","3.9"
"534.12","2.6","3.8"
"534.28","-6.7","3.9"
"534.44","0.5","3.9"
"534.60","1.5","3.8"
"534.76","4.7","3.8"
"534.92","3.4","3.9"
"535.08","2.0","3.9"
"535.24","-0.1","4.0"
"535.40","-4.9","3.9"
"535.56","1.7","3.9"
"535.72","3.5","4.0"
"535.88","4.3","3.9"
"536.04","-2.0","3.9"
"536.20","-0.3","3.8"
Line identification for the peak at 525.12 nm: C IV 1549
